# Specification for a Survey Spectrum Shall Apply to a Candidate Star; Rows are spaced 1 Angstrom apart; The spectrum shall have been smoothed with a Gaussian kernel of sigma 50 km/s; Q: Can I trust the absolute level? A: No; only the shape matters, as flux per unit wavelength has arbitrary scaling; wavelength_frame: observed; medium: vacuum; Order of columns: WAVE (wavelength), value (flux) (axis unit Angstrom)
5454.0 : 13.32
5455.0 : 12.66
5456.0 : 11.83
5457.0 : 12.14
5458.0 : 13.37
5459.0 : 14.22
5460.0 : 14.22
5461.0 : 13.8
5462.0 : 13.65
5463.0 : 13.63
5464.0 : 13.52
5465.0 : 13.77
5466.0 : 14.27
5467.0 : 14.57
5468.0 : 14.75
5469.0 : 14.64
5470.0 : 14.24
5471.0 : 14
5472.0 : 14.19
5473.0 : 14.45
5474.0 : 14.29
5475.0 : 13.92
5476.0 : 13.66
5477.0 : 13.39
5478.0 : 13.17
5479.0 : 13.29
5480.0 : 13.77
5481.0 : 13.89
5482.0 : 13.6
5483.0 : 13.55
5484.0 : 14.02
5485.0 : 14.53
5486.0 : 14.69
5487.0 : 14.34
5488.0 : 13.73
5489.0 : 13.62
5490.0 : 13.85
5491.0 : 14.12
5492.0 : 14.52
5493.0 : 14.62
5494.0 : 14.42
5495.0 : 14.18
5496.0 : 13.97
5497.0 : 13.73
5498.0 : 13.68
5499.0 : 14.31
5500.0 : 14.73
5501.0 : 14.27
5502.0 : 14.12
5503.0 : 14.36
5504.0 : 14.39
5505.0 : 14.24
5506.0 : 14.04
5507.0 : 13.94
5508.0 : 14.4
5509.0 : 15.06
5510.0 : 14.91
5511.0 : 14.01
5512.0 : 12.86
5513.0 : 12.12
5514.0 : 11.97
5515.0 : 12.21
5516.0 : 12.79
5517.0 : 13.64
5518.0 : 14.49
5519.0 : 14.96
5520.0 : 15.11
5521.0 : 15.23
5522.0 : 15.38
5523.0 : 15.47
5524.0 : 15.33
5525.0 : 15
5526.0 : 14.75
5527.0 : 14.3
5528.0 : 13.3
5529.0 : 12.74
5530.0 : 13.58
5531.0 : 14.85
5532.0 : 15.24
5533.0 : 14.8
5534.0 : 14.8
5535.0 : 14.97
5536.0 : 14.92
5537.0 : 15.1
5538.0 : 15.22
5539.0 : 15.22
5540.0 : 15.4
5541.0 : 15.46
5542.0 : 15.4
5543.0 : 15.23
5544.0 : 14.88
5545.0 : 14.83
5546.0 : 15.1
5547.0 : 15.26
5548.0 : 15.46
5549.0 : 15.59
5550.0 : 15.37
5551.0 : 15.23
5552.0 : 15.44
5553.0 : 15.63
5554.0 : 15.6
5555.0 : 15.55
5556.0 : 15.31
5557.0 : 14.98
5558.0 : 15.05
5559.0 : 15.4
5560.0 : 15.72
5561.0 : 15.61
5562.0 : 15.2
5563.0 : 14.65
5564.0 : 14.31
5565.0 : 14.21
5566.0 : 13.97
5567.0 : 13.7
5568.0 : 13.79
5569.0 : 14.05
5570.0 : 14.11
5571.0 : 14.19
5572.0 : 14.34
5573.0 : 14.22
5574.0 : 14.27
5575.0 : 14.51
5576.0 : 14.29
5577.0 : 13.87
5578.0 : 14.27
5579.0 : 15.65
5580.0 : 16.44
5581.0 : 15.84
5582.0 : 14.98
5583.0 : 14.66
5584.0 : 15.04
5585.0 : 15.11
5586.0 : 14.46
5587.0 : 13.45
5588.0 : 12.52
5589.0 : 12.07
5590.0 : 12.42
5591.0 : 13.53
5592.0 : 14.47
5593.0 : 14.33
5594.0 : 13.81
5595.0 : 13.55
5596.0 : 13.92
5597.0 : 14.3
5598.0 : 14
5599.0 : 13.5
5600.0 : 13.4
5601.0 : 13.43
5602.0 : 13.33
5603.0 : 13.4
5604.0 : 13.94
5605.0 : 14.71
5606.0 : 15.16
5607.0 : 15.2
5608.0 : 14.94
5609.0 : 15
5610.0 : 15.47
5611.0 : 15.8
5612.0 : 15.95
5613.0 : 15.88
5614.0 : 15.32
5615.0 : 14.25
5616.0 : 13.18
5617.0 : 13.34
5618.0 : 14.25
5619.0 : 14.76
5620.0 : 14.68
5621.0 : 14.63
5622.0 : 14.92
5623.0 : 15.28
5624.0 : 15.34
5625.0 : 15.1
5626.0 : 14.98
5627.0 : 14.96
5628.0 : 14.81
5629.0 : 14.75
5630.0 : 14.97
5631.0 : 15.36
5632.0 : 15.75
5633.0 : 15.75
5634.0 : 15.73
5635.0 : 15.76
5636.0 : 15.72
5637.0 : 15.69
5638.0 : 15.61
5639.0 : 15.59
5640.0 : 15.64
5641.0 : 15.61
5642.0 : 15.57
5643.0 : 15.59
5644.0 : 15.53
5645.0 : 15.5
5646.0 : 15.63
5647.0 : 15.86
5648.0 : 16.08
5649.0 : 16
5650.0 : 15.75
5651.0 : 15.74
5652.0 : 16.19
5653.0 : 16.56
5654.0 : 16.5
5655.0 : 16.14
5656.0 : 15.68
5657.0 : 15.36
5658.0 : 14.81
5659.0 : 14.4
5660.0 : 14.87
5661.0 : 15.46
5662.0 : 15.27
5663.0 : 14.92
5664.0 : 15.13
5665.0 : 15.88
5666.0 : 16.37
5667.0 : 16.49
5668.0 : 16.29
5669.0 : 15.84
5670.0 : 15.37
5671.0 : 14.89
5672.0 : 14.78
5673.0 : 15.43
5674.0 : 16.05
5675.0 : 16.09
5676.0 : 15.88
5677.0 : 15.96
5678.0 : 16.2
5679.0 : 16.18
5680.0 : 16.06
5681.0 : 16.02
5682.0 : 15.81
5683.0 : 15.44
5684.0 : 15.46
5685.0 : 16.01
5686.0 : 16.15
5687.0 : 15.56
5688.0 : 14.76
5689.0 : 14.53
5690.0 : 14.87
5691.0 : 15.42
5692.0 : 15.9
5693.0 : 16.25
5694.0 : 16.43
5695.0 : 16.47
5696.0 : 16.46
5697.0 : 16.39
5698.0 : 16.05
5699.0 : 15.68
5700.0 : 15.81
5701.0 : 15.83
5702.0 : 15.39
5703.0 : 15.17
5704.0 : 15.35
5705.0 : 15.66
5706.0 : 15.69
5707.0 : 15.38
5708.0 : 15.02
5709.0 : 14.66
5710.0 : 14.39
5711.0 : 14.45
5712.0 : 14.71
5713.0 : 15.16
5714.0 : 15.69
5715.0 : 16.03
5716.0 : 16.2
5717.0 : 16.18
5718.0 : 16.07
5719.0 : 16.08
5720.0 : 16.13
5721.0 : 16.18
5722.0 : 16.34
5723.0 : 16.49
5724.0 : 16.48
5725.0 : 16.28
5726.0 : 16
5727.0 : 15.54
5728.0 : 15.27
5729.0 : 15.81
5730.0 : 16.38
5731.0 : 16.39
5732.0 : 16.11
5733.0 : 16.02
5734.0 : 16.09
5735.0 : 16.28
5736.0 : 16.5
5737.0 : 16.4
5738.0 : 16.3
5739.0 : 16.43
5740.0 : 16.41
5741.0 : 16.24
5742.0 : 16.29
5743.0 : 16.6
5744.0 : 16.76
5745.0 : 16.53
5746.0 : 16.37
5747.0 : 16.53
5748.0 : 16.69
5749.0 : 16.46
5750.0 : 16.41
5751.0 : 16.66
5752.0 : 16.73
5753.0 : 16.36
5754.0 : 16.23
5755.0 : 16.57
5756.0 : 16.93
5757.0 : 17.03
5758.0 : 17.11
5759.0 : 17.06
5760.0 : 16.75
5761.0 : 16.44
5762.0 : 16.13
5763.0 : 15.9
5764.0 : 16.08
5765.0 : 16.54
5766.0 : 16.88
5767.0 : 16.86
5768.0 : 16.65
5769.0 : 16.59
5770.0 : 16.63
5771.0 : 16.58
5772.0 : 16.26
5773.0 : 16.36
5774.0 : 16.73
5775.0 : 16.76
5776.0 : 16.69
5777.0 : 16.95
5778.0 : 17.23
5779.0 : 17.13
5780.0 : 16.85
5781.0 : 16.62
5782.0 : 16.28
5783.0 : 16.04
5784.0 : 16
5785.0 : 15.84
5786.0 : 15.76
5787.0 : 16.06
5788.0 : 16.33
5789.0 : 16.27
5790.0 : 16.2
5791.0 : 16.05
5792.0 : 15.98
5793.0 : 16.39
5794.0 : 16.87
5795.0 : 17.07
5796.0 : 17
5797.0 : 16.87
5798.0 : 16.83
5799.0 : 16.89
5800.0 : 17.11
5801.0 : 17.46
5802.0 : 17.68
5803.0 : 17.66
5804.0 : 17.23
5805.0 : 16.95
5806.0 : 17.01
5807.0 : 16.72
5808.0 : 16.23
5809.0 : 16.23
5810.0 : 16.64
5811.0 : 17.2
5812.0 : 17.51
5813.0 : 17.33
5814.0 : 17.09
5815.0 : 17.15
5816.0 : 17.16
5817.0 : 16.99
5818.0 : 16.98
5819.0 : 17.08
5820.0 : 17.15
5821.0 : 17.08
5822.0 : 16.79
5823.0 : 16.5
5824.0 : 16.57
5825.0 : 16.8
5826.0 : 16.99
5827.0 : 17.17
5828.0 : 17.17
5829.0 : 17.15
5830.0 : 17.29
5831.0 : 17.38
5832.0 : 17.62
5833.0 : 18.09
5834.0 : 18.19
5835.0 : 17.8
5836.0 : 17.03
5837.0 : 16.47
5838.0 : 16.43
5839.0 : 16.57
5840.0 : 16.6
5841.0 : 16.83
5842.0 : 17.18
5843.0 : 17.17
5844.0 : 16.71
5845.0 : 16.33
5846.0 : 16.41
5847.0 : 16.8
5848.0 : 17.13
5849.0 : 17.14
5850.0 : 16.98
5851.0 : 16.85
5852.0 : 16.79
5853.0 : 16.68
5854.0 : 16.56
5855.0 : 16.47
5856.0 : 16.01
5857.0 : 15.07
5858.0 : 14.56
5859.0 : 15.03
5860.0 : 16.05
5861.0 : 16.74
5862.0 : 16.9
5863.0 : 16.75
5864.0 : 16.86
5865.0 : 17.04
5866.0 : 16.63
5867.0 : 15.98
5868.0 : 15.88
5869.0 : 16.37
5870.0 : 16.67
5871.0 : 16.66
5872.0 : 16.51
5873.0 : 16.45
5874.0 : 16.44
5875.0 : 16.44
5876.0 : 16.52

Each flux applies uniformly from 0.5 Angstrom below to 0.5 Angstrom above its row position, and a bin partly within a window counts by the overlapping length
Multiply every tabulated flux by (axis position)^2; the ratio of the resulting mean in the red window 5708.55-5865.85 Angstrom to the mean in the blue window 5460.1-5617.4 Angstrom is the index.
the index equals 1.26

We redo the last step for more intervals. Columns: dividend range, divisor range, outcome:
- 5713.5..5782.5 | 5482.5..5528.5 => 1.26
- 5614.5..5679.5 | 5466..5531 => 1.15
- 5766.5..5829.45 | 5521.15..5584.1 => 1.23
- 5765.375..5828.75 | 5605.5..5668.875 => 1.15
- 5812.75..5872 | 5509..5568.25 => 1.27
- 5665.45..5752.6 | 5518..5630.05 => 1.14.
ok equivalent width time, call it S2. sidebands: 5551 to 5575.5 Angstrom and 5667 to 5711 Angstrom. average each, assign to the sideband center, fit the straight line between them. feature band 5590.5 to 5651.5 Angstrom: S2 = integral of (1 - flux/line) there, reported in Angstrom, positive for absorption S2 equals 1.00 Angstrom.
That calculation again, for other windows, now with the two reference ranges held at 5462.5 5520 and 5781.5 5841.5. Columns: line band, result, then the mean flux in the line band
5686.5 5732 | 0.7 Angstrom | 15.7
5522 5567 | -1.6 Angstrom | 15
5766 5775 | -0.1 Angstrom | 16.6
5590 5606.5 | 1.2 Angstrom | 13.9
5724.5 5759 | -0.3 Angstrom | 16.4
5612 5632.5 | 0.4 Angstrom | 14.9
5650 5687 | -0.3 Angstrom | 15.7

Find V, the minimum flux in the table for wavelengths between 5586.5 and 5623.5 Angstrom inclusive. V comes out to 12.07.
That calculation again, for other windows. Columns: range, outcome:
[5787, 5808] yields 15.98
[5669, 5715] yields 14.39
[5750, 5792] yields 15.76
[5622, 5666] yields 14.4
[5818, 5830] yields 16.5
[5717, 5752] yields 15.27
